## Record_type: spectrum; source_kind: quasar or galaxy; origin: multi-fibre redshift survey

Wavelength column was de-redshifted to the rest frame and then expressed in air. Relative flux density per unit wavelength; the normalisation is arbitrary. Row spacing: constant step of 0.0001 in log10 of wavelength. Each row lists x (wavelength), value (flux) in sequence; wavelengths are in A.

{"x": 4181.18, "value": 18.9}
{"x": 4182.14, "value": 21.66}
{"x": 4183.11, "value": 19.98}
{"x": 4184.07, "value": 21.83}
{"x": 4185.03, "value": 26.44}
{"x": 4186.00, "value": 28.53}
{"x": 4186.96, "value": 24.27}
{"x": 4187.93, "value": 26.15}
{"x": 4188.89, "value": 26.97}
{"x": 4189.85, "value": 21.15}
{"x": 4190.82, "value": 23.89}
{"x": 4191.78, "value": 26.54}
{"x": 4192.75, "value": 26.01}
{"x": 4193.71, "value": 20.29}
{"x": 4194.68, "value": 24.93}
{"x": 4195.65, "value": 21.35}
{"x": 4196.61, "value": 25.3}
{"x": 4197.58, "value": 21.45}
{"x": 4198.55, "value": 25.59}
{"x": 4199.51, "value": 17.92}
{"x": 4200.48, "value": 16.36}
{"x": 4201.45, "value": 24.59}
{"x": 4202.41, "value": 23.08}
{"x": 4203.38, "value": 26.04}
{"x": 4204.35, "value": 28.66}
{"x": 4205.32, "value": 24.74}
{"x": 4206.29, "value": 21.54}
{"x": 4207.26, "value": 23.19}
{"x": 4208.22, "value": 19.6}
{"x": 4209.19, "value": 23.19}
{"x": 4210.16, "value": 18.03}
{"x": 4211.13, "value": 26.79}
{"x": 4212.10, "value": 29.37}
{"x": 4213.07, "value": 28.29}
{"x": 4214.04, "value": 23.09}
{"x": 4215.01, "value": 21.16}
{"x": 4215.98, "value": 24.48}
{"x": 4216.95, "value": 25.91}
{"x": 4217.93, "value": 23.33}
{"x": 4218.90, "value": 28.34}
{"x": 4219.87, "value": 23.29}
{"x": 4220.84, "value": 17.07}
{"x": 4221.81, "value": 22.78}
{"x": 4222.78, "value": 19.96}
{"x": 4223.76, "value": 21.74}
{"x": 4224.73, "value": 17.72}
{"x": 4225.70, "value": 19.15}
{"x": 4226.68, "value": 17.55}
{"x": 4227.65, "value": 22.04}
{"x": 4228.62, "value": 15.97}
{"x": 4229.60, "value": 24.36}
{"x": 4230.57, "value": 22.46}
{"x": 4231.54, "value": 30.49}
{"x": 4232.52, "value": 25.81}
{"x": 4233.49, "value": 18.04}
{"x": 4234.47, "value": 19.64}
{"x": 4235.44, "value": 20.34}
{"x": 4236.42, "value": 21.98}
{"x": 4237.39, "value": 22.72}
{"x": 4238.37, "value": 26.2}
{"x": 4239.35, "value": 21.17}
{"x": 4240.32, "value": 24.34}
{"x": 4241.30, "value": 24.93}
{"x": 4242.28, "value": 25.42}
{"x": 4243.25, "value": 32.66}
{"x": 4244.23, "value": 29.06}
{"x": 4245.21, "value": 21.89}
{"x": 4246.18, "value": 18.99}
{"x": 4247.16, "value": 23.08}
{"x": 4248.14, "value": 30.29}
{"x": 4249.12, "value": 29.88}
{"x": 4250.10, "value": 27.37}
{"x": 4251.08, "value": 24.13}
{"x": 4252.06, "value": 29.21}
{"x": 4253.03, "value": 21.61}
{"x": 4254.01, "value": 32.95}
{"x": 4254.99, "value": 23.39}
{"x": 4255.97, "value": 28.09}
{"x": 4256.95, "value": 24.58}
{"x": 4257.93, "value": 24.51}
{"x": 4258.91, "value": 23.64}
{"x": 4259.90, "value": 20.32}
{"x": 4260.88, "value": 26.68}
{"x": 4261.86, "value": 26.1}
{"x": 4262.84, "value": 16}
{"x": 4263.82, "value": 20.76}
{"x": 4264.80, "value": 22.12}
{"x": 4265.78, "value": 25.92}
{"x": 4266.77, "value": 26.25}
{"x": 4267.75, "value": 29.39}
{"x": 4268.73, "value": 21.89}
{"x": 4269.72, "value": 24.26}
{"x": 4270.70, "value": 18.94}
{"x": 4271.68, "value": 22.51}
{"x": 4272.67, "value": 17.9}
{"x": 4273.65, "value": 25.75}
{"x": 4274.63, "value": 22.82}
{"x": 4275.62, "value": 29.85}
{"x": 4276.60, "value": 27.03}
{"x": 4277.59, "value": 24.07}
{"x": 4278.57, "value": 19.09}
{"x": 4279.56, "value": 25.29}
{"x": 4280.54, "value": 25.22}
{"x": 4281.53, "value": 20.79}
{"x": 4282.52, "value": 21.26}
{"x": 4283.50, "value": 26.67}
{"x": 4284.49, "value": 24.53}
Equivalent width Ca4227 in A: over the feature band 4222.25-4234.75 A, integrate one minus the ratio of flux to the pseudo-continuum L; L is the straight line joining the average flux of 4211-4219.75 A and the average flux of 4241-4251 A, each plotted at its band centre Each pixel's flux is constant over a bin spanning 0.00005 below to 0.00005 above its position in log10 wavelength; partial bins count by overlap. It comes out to 2.3 A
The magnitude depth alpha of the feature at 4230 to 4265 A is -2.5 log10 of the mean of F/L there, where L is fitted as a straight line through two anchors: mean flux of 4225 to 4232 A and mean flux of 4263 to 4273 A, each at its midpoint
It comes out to -0.11 mag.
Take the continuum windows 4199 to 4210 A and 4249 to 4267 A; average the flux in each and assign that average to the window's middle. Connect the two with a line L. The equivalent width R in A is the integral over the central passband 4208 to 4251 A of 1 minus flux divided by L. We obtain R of 0.3 A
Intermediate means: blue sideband 22.5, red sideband 24.8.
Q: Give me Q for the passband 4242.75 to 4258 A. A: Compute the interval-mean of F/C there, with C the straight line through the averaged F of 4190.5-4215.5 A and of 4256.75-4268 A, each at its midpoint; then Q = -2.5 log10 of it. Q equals -0.119 mag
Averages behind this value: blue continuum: 23.5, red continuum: 23.7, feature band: 26.4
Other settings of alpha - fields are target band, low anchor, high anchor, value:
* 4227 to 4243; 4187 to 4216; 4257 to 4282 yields 0.03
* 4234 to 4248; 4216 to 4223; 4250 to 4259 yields 0.04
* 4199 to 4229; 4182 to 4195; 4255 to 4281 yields 0.08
